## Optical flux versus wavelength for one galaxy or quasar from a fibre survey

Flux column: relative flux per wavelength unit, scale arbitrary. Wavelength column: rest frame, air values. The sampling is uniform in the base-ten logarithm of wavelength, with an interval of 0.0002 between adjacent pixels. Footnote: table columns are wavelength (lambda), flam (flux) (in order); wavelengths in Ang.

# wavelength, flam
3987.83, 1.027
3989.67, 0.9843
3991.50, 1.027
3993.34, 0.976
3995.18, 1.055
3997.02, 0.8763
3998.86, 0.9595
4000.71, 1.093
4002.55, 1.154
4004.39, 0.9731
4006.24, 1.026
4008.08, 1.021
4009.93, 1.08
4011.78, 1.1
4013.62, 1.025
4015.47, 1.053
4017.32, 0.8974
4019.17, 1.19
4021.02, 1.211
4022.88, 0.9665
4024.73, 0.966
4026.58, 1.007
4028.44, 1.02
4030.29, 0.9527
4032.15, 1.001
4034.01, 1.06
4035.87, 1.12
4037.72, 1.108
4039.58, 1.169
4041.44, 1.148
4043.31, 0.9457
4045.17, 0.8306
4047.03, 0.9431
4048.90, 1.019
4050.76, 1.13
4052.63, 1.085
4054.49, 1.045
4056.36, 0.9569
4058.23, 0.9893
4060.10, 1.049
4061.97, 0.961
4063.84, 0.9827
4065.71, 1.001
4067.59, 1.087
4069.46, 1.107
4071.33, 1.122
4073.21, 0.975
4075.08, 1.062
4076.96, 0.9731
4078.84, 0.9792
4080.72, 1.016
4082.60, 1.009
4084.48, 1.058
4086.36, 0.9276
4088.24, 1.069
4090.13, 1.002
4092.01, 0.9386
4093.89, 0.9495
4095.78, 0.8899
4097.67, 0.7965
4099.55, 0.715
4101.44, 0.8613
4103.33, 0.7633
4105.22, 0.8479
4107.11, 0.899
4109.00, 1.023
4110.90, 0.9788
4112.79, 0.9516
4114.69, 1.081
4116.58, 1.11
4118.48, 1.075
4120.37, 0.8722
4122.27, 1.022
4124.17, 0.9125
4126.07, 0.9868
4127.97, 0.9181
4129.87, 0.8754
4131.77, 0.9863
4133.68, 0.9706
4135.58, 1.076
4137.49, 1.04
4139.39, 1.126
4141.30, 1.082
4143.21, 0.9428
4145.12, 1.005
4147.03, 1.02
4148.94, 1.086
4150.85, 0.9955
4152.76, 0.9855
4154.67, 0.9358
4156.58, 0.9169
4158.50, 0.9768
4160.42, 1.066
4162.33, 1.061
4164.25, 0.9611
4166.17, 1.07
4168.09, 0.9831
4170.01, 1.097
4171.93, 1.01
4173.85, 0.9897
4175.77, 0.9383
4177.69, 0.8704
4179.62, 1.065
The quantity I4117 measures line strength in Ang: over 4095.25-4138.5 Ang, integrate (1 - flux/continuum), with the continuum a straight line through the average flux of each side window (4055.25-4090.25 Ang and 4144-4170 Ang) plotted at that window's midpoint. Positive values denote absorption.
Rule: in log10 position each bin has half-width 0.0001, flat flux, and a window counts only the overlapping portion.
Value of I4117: 3.0 Ang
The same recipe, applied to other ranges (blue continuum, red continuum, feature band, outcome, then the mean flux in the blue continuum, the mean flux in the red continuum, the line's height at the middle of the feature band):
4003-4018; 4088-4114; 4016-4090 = -4.59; 1.03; 0.903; 0.97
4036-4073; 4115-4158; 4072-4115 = 3.09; 1.04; 0.998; 1.02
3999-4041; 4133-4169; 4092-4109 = 2.88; 1.05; 1.02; 1.03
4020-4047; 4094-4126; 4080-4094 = -0.57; 1.03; 0.927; 0.959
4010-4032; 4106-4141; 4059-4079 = -0.23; 1.04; 0.996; 1.02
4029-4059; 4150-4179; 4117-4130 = 0.55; 1.03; 0.991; 1.01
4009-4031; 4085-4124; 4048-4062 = -0.50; 1.04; 0.94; 0.998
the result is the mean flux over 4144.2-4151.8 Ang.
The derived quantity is 1.03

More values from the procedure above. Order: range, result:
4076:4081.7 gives 0.989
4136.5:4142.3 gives 1.08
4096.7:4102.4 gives 0.792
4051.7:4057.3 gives 1.03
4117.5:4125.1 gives 0.971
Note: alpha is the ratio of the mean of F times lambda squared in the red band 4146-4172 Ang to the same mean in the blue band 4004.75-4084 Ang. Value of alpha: 1.0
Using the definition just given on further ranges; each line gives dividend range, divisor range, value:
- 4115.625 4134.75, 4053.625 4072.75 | 0.98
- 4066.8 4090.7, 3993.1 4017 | 1.04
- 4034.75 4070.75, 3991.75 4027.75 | 1.03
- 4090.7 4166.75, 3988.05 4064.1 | 0.99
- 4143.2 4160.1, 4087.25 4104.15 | 1.15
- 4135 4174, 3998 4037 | 1.05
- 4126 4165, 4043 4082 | 1.03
